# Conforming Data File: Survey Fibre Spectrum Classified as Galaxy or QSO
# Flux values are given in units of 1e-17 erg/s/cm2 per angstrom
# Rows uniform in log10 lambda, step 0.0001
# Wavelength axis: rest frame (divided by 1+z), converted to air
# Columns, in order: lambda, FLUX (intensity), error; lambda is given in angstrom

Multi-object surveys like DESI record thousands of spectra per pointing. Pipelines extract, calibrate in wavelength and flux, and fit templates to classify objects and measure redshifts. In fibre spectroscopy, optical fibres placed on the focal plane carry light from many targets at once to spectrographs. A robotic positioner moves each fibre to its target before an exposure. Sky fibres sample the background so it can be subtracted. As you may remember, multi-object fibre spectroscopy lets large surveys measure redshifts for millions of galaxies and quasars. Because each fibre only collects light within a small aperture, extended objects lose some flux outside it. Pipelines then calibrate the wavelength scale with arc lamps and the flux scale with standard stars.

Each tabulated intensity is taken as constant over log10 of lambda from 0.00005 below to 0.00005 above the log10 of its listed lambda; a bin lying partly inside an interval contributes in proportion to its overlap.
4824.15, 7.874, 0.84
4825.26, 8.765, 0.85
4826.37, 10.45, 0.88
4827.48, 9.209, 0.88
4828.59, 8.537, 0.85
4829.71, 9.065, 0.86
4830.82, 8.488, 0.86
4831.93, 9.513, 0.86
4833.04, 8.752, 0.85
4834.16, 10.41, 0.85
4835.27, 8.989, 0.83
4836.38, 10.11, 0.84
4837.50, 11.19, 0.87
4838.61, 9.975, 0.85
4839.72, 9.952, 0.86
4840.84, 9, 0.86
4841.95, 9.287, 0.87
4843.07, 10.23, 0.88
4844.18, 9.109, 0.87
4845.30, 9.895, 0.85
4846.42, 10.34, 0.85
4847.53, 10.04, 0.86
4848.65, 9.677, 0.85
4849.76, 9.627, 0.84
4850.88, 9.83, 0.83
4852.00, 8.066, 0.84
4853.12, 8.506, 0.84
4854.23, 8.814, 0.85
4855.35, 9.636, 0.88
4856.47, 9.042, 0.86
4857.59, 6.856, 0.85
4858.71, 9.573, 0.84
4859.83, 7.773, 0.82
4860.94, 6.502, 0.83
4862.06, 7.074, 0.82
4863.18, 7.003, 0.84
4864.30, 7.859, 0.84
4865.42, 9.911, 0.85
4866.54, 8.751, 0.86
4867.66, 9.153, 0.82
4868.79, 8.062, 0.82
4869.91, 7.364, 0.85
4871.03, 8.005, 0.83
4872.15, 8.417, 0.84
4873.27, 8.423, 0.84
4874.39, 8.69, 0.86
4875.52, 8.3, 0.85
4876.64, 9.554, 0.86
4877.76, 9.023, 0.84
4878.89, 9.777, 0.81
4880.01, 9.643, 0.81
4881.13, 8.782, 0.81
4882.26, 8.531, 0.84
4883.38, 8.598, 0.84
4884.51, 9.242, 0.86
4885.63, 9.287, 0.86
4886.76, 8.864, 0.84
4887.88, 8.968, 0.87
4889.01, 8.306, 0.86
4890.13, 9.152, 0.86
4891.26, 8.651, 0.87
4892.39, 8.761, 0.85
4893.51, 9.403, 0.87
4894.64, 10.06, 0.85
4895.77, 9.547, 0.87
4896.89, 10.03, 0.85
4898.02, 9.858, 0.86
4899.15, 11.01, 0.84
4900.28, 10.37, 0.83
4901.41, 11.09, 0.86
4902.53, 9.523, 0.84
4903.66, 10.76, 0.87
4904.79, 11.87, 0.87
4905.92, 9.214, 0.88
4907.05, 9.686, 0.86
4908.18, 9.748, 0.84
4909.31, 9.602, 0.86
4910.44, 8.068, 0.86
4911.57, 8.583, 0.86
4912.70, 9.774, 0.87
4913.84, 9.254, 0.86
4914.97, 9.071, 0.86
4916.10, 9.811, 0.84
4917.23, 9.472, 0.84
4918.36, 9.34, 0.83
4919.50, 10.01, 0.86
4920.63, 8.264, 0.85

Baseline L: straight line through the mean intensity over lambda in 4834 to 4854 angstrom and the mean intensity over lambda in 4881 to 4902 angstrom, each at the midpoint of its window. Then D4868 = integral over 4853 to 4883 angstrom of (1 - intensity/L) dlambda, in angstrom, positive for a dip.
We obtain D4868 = 3.29 angstrom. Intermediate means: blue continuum 9.65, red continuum 9.41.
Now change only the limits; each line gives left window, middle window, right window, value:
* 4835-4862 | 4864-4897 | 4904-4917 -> 1.7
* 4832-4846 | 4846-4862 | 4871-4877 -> 0.8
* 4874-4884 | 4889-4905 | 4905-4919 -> -1.2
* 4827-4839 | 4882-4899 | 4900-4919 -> 0.8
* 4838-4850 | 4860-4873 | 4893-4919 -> 2.3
